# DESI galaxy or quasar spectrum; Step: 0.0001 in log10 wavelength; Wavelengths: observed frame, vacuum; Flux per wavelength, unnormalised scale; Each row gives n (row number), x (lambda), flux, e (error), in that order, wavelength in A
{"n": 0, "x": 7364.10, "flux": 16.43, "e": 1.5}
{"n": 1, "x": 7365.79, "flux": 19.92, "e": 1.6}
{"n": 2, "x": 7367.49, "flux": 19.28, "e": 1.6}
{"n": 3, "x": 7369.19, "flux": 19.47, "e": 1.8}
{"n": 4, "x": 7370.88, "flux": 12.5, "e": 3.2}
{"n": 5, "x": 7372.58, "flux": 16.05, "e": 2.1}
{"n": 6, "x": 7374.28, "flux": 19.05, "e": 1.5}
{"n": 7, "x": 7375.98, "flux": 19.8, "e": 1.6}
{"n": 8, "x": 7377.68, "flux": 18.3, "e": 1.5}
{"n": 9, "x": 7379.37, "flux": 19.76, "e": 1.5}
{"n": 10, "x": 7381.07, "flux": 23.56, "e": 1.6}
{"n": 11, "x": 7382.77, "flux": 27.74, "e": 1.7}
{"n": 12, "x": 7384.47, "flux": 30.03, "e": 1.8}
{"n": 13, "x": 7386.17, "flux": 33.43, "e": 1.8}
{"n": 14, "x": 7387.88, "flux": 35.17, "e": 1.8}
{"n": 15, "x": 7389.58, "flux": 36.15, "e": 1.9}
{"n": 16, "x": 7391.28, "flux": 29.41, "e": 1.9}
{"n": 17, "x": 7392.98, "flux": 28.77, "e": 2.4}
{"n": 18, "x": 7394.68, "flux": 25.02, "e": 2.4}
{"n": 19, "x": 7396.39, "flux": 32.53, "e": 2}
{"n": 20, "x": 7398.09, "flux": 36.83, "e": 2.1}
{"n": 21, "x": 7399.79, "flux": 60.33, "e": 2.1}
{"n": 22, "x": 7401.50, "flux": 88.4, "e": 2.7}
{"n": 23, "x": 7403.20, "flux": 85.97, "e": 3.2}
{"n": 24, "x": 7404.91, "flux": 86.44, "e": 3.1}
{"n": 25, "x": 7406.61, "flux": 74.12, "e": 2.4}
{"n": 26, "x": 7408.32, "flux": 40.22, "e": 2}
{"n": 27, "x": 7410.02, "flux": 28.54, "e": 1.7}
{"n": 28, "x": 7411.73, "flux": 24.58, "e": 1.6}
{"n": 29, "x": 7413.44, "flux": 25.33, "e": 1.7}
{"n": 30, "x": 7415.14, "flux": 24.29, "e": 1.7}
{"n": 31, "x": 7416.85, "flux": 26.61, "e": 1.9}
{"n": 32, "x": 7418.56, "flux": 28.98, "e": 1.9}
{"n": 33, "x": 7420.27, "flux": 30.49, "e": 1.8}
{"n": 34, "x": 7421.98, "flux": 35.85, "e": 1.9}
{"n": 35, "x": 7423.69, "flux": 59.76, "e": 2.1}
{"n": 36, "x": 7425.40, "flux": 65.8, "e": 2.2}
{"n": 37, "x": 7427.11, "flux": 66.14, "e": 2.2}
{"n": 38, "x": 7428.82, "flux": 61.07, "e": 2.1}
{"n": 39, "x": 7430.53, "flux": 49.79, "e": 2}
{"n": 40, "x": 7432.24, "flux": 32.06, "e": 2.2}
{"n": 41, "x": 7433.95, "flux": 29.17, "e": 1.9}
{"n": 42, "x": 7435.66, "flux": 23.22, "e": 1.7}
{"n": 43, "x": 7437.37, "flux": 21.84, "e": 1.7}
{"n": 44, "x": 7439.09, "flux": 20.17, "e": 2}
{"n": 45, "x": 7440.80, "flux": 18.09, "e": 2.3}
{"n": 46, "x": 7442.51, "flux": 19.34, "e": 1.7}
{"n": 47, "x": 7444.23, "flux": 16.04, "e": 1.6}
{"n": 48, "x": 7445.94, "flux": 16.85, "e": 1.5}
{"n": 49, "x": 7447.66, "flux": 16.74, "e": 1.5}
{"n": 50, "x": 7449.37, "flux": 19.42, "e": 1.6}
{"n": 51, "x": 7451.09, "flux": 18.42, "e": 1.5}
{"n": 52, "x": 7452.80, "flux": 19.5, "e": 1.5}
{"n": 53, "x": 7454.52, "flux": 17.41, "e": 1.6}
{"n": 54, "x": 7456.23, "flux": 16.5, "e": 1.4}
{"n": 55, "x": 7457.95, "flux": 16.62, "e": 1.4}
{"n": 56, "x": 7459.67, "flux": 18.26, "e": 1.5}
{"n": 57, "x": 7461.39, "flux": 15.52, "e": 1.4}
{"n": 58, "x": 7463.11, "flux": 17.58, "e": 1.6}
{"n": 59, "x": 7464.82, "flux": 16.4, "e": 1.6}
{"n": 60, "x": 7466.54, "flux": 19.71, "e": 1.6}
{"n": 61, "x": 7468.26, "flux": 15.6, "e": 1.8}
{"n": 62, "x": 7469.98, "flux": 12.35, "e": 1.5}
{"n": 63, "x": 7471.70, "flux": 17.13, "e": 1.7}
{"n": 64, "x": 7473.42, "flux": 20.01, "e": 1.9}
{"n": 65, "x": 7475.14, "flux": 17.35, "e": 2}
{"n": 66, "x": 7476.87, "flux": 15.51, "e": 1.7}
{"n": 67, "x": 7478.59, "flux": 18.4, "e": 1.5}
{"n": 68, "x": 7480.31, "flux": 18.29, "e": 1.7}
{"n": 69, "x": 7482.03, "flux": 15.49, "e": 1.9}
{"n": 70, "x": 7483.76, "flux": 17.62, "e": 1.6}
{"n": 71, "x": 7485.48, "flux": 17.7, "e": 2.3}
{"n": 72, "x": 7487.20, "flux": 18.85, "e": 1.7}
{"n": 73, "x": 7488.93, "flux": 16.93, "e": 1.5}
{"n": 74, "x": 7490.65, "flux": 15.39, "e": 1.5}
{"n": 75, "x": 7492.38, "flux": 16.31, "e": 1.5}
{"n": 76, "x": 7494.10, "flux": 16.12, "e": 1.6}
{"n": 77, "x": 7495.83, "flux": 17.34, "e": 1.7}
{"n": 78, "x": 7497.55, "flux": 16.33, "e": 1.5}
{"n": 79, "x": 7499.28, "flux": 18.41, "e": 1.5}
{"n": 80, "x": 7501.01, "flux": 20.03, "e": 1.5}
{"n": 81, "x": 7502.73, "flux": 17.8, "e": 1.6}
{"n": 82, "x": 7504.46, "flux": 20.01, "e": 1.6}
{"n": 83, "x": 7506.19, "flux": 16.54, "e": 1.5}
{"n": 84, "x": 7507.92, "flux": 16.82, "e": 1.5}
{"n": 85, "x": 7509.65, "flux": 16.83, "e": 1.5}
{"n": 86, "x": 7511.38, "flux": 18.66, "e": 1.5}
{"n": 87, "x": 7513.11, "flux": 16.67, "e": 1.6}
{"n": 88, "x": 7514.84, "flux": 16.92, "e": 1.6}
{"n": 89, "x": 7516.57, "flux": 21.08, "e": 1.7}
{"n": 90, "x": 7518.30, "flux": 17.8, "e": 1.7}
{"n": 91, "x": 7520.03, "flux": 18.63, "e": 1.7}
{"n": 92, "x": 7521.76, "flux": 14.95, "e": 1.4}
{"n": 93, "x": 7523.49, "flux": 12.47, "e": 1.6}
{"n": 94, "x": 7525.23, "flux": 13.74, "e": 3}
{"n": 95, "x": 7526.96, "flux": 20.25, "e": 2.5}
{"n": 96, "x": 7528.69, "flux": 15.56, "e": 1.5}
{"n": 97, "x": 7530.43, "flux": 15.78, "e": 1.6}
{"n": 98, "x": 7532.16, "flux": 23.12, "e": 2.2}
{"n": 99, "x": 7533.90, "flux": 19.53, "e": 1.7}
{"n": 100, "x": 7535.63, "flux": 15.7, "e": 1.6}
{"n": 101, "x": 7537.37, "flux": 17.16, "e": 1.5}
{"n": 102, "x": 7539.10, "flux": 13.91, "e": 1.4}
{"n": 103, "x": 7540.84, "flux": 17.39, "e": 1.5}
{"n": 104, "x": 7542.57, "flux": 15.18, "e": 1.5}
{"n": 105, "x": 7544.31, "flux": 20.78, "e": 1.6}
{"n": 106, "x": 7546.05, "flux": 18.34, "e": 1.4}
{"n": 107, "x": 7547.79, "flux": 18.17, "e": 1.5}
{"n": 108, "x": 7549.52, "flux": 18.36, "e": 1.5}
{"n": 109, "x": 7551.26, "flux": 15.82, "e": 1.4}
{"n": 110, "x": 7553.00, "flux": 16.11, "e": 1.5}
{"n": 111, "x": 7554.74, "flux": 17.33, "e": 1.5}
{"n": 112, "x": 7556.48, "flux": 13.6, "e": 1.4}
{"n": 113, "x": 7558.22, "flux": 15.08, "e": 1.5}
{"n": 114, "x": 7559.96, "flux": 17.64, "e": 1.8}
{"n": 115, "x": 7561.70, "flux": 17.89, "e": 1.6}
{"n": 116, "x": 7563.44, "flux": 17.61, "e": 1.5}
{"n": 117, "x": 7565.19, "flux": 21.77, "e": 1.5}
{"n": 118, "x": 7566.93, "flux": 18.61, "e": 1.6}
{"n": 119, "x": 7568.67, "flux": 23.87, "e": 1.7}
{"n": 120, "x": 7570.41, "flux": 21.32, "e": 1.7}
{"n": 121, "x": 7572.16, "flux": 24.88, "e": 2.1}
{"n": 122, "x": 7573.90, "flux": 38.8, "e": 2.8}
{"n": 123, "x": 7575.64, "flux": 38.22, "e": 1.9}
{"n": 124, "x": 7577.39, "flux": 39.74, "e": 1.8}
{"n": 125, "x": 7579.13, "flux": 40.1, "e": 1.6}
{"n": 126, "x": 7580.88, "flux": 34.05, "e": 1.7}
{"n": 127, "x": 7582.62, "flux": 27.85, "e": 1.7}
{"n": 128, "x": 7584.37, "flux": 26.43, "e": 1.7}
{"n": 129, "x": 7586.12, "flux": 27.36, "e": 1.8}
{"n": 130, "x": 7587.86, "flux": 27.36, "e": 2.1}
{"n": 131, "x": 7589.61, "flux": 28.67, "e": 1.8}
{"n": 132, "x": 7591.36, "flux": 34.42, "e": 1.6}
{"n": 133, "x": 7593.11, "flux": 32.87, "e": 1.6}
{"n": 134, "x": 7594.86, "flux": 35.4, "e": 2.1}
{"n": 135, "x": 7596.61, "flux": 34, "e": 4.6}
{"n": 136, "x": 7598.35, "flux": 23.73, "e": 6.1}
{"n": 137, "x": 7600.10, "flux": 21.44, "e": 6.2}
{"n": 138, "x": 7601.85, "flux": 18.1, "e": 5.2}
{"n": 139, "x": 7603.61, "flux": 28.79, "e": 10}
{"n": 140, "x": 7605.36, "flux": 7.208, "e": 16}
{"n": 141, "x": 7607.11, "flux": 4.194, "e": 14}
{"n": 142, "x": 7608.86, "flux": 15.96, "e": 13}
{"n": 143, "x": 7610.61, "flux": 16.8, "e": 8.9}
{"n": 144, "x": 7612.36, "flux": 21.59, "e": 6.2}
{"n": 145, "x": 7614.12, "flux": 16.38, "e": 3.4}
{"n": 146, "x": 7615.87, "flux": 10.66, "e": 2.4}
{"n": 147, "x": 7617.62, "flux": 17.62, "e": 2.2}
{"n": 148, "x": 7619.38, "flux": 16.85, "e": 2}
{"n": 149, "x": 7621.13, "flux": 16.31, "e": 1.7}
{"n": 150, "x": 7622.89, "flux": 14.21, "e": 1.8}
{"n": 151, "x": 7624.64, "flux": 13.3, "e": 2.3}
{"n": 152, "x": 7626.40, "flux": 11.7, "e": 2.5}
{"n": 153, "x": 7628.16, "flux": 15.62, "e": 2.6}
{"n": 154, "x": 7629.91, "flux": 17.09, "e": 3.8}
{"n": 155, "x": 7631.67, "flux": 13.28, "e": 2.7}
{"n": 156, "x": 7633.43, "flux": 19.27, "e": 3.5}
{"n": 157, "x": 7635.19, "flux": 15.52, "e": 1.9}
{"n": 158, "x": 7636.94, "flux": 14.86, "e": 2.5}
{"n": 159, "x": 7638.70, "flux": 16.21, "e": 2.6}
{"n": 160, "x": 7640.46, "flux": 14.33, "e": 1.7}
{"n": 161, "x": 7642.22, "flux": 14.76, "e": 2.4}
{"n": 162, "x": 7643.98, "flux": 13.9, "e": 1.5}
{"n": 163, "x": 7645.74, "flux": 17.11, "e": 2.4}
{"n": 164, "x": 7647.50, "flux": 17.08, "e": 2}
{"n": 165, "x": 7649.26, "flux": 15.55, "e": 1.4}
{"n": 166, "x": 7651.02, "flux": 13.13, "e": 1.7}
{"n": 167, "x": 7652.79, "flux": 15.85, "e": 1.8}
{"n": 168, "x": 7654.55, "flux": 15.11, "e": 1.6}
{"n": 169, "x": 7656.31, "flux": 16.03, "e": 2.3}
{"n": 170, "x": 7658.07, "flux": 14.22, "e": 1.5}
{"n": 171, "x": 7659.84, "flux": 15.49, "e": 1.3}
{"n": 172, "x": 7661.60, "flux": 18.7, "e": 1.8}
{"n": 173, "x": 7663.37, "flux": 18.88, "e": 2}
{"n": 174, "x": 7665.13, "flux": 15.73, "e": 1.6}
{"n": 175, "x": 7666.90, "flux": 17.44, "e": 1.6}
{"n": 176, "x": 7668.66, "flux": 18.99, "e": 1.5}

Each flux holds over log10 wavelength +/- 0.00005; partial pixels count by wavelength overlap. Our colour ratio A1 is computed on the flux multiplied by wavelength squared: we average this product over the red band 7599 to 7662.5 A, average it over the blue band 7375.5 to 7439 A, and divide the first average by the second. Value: 0.42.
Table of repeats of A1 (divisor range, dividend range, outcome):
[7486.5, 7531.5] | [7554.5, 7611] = 1.47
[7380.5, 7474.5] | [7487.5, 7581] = 0.62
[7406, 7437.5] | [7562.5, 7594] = 0.77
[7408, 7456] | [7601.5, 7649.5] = 0.54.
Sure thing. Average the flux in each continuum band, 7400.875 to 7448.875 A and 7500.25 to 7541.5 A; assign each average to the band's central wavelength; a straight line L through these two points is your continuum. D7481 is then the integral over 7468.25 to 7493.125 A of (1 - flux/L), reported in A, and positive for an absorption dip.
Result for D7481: 9.00 A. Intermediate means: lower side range 39.4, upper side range 17.4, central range 16.9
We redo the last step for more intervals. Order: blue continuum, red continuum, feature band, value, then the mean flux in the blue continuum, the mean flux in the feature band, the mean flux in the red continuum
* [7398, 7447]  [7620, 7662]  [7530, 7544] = 5.2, 41.2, 17.4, 15.3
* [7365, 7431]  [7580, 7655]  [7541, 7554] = 3.9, 37.5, 17.5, 19.4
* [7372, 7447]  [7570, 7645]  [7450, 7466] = 7.5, 36.2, 17.4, 21.9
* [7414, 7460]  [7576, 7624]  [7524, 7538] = 4.6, 29.3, 17.5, 23.7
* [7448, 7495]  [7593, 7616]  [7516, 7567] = 4.4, 17.2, 17.3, 20.4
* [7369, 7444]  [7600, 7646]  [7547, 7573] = 3.5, 36.1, 18.5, 15.5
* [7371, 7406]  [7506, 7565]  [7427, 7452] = 2.7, 37.4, 27.4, 17.2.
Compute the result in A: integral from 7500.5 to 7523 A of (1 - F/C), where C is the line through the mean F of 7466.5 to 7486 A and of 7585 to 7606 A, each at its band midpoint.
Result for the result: 2.4 A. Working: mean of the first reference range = 17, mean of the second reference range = 26.8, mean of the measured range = 17.8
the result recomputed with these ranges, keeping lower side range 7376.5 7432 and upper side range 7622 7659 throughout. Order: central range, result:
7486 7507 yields 9.24 A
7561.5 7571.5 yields 1.27 A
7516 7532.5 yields 6.49 A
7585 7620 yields -4.22 A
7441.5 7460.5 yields 9.74 A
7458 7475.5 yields 8.92 A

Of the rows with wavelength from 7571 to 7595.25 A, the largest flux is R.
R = 40.1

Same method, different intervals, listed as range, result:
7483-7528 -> 21.08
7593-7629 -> 35.4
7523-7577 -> 38.8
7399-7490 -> 88.4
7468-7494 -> 20.01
